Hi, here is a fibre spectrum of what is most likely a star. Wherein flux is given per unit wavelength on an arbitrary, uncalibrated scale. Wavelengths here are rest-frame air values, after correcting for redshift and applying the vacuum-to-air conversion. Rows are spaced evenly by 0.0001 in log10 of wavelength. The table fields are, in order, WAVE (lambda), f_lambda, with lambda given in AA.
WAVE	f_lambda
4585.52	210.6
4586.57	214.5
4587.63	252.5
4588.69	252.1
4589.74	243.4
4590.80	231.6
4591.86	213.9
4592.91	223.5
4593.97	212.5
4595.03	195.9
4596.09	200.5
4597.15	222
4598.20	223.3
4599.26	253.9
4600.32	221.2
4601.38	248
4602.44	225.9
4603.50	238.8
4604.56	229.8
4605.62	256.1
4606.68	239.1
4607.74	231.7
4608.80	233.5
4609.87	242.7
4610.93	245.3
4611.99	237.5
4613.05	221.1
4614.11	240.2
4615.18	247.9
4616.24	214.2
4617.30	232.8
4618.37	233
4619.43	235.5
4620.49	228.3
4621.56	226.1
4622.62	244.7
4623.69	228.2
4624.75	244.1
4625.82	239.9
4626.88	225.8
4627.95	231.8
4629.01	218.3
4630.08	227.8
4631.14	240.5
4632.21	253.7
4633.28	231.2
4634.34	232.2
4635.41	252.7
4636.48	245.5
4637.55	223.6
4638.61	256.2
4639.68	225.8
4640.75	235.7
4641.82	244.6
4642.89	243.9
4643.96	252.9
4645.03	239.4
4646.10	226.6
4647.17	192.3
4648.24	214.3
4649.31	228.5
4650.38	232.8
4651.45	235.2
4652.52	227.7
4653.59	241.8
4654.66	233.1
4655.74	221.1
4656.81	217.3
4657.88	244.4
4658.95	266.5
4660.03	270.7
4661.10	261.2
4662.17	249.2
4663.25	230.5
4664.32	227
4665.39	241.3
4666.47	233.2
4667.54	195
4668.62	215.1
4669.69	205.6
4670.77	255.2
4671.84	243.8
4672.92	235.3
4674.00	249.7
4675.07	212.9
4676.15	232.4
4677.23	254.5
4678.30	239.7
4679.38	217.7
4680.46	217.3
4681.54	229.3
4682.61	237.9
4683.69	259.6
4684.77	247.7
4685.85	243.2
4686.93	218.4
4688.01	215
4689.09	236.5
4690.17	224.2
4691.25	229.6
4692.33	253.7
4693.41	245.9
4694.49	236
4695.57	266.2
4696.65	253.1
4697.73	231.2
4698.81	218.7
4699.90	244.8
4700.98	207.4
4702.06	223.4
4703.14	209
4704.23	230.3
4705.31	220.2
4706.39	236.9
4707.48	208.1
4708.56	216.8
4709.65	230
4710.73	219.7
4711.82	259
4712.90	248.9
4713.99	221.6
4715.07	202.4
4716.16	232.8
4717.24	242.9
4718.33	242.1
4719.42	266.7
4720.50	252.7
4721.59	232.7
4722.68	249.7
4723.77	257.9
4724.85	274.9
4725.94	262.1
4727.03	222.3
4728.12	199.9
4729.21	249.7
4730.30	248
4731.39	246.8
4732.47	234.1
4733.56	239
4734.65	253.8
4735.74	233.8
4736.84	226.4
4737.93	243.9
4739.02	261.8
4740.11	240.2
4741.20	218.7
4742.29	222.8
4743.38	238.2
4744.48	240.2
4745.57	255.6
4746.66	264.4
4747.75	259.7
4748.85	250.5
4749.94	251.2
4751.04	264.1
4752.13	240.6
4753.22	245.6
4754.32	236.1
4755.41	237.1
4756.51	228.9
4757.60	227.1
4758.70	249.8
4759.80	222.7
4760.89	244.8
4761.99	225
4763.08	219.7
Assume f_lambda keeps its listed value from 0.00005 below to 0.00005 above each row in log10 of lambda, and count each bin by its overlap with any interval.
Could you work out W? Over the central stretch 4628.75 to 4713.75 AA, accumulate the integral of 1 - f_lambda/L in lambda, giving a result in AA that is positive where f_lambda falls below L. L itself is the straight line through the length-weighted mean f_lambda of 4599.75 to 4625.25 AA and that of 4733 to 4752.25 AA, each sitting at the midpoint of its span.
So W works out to 1.9 AA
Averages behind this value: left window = 235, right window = 245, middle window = 234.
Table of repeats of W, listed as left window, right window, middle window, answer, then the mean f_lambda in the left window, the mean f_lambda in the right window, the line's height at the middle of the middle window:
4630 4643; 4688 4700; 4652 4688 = 0.6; 240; 239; 239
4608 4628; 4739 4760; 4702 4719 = 0.8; 234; 243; 240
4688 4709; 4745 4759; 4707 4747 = 0.0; 231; 247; 239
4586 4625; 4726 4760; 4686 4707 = 0.5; 232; 241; 238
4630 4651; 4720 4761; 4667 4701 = 0.7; 235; 243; 238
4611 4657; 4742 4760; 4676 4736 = 0.9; 233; 244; 240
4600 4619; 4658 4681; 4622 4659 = 0.2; 236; 236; 236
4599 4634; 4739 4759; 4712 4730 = 0.0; 235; 243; 242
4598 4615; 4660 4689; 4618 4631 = 0.2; 237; 234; 236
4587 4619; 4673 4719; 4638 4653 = 0.0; 232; 233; 232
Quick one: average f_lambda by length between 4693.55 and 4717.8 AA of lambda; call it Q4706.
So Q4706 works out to 230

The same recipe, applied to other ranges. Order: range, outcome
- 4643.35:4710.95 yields 233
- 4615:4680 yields 234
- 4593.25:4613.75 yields 230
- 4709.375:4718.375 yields 233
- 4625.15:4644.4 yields 238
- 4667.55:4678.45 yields 232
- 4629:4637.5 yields 238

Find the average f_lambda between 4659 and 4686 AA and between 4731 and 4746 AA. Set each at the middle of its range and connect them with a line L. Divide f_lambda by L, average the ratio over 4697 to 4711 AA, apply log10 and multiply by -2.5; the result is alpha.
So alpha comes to 0.07 mag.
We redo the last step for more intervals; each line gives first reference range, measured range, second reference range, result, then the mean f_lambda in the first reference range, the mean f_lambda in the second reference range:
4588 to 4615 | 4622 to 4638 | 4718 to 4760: -0.01 mag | 232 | 244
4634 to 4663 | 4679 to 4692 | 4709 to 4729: 0.03 mag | 238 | 240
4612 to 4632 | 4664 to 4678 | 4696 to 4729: 0.01 mag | 233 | 234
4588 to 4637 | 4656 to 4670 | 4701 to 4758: 0.00 mag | 233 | 239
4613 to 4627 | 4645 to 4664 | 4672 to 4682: -0.01 mag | 234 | 232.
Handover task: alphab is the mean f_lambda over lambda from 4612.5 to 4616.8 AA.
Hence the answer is 231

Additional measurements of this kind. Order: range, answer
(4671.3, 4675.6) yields 236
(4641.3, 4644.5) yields 247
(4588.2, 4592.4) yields 236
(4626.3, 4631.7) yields 229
